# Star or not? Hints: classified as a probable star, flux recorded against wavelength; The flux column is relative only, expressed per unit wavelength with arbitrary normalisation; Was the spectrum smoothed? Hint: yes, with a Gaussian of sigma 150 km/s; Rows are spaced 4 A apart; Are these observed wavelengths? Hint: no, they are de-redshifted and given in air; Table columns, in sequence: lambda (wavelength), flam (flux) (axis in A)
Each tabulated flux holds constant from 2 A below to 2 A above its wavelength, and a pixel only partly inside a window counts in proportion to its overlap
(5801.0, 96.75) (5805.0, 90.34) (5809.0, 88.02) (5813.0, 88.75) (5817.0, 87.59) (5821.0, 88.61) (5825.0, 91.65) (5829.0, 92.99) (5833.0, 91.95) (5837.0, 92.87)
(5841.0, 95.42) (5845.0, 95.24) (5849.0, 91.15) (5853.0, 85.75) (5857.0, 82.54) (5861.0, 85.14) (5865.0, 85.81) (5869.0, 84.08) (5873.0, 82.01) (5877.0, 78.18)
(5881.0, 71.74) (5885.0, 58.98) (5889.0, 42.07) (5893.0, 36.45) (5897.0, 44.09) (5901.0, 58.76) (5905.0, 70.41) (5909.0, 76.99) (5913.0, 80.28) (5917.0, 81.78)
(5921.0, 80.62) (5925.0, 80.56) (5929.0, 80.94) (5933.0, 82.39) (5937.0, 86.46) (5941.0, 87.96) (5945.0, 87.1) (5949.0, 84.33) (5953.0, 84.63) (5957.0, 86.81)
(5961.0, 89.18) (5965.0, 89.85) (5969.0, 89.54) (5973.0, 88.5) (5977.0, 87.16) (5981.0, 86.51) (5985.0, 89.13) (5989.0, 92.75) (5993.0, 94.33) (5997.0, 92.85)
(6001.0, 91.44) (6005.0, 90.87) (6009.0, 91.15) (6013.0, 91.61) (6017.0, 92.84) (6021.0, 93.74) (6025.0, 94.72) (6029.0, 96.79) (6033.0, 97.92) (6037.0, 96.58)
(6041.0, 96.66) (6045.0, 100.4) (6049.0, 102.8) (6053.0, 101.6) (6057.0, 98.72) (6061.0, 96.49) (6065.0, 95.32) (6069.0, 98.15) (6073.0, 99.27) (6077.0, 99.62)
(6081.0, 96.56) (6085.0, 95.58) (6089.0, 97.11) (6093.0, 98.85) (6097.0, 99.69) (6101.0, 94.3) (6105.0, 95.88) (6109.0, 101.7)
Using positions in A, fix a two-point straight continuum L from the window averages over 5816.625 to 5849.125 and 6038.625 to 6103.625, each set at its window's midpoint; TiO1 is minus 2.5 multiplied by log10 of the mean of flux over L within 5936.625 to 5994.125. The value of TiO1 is 0.086 mag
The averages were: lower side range 92.2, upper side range 98.2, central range 88.2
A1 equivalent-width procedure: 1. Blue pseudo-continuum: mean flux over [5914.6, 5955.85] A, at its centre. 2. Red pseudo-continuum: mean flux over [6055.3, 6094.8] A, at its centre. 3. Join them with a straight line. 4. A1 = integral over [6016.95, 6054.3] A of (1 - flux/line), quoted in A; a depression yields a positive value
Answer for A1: -1.6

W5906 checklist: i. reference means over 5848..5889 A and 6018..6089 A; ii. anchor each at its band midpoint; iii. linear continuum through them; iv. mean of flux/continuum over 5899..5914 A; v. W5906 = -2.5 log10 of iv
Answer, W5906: 0.16 mag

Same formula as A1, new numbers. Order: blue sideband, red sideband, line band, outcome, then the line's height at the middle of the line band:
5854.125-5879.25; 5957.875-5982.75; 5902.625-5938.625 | 2.5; 85.8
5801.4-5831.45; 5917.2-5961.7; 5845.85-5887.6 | 3.5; 87.8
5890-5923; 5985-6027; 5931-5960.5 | -3.8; 76.1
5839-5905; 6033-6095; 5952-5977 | -0.8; 85.4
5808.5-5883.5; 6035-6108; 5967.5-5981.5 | 0.8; 93.3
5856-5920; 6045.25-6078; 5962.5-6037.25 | -2.7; 88.7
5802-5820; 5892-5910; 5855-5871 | -3.1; 70.8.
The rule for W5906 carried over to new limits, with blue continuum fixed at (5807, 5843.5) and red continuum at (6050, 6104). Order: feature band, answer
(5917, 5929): 0.159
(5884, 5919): 0.456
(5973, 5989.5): 0.080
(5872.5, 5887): 0.275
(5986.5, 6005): 0.036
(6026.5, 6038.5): -0.004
